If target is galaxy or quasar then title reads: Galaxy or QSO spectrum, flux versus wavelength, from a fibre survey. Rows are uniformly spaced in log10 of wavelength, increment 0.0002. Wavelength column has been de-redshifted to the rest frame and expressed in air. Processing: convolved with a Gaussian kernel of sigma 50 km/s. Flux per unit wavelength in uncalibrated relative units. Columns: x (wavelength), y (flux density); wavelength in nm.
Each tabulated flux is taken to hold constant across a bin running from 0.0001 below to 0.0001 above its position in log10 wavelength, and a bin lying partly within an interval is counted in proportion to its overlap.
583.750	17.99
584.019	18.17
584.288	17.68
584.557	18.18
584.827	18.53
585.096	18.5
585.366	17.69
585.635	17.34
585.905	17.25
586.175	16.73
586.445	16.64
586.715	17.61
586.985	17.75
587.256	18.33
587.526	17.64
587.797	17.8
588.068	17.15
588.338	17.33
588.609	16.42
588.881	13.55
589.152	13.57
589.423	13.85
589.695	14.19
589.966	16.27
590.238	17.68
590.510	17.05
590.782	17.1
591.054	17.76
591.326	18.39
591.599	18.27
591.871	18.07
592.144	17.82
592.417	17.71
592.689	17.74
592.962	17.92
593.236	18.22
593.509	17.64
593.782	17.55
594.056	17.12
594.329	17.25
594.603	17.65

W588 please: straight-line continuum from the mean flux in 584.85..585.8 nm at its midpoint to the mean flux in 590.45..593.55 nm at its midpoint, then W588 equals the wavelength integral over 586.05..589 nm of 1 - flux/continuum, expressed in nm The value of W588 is 0.14 nm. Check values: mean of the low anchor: 17.9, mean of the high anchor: 17.8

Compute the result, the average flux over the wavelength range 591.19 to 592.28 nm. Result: 18.1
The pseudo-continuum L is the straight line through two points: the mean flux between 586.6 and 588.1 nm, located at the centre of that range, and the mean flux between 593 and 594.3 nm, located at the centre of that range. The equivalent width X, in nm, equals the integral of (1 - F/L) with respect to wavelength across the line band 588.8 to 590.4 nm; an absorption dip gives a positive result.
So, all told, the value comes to 0.25 nm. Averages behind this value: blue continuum 17.7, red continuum 17.6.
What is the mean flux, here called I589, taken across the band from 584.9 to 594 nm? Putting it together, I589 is 17.1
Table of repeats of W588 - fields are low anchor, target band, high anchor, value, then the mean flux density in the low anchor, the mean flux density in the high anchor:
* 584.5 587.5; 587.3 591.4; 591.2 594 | 0.32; 17.7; 17.9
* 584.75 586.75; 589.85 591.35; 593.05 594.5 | 0.02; 17.5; 17.6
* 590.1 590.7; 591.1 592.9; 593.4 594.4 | -0.06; 17.3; 17.4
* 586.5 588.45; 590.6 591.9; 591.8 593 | -0.01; 17.6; 17.8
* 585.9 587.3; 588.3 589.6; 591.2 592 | 0.22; 17.3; 18.2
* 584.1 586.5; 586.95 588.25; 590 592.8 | 0.00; 17.7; 17.7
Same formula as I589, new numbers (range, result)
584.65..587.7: 17.6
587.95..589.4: 15.5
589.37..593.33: 17.3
